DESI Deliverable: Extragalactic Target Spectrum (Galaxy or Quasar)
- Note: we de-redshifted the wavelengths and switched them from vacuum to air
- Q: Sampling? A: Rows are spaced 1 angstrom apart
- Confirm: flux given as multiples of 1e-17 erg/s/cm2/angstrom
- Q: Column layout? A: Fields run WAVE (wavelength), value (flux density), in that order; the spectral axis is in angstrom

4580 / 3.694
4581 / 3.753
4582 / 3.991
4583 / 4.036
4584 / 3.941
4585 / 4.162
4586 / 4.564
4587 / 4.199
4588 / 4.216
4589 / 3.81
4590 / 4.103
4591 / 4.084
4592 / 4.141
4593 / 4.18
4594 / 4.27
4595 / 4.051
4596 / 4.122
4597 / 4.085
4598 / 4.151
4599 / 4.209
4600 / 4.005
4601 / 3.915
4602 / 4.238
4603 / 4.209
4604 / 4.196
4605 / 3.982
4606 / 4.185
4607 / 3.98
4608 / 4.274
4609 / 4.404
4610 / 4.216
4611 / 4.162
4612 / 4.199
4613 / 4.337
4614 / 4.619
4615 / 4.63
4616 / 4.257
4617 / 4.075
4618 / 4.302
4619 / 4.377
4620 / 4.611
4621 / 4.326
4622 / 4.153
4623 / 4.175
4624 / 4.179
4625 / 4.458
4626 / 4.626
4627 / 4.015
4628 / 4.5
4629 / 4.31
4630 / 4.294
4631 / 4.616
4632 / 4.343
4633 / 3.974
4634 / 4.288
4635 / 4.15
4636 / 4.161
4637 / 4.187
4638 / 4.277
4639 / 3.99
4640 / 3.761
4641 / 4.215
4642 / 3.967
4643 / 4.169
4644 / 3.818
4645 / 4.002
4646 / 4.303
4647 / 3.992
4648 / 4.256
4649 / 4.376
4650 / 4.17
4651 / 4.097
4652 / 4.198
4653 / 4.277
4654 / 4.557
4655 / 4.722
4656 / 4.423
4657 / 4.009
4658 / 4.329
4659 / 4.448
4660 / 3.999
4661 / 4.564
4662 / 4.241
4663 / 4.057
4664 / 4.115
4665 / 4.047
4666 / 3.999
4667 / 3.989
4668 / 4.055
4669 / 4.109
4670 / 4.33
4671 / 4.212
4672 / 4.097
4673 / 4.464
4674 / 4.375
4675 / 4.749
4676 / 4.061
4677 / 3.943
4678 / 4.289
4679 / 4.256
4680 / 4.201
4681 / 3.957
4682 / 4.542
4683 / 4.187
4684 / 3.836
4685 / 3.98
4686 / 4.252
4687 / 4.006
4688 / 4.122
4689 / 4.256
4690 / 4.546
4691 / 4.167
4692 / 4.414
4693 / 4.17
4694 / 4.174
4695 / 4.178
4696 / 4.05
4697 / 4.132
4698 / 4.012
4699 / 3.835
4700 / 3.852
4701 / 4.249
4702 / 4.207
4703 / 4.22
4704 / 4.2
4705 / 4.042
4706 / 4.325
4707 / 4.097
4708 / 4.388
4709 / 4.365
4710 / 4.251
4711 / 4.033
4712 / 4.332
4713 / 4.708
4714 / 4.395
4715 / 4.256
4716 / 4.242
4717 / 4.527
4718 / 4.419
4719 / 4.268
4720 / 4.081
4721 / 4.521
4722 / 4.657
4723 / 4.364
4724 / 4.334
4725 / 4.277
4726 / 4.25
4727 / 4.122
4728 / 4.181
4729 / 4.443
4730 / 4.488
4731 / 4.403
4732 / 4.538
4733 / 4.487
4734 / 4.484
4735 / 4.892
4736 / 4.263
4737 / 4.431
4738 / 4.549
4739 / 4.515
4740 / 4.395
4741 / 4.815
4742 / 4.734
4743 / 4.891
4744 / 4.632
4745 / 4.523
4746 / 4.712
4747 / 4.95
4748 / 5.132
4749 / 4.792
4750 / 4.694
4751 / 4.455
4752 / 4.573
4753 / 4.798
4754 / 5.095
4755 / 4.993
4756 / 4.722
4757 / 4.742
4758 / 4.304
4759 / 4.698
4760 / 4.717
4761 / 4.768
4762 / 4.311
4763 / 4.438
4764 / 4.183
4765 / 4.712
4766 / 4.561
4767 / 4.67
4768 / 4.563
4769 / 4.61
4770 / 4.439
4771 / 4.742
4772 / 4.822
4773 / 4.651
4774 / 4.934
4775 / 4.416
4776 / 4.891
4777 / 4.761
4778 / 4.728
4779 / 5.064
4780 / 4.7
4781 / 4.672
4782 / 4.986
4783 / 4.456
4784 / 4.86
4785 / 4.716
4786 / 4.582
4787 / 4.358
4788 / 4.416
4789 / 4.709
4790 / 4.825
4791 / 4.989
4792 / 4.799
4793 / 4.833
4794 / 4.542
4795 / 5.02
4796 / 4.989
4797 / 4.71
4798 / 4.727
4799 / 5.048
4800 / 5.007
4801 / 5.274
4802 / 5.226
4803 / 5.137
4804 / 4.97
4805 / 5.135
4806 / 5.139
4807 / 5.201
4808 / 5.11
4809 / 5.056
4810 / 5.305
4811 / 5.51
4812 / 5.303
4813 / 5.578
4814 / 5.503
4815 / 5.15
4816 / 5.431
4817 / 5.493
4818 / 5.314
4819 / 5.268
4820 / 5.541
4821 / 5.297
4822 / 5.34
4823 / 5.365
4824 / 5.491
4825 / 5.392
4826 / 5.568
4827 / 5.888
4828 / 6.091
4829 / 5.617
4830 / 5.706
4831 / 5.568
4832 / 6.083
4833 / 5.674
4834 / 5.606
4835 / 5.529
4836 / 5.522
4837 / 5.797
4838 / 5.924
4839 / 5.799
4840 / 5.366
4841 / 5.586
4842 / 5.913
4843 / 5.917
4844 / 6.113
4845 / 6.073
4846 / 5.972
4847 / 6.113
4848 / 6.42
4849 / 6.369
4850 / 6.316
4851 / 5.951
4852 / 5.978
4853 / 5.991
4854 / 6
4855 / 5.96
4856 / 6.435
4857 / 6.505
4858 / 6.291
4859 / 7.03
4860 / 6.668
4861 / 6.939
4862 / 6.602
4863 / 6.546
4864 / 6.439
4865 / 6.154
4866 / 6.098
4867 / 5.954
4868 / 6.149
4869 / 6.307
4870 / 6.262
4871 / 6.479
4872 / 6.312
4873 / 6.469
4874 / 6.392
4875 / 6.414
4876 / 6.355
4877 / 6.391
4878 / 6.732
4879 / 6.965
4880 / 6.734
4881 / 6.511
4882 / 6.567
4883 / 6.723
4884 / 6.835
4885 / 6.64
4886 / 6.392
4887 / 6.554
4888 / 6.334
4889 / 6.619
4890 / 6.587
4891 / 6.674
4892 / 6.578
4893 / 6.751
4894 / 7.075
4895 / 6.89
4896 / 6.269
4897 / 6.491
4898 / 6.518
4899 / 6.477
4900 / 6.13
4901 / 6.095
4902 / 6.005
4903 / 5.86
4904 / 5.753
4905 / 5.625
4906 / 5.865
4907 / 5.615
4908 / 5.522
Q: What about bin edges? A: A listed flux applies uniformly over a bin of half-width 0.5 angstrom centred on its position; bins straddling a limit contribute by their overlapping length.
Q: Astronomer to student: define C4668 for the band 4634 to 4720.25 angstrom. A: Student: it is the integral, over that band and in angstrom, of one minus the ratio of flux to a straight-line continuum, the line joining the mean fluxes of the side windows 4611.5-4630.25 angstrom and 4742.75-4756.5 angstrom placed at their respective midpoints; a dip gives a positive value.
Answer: 6.3 angstrom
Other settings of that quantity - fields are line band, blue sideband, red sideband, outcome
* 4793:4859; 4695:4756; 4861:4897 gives 2.6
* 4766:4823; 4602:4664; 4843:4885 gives 7.8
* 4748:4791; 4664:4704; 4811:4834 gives 2.8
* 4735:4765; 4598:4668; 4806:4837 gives 2.1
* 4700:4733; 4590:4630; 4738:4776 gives 1.7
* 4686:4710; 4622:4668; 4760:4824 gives 1.6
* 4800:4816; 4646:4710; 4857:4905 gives 1.2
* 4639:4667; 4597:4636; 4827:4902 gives 2.3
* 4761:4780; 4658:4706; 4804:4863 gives 1.7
